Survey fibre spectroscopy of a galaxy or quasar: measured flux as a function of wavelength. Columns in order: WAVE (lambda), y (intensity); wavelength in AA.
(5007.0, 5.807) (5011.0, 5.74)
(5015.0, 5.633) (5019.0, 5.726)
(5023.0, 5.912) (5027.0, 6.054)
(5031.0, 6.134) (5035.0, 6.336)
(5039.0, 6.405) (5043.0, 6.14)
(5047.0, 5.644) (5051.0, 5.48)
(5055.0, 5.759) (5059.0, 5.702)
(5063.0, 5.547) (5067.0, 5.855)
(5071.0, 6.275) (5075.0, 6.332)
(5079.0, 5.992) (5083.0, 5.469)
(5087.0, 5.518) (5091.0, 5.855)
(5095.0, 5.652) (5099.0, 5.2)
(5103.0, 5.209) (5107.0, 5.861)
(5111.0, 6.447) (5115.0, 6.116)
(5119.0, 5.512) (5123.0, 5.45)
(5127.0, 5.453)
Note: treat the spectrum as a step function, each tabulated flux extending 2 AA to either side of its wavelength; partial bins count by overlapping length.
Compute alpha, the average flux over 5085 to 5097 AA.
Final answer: 5.68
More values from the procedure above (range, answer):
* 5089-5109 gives 5.56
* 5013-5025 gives 5.76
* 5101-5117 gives 5.91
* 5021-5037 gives 6.11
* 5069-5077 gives 6.3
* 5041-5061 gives 5.75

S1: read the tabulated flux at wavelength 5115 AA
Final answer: 6.116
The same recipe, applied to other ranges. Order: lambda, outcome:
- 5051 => 5.48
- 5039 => 6.405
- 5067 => 5.855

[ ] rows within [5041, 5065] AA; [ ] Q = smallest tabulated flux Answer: 5.48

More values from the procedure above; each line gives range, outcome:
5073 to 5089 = 5.469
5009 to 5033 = 5.633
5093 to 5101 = 5.2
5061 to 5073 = 5.547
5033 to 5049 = 5.644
